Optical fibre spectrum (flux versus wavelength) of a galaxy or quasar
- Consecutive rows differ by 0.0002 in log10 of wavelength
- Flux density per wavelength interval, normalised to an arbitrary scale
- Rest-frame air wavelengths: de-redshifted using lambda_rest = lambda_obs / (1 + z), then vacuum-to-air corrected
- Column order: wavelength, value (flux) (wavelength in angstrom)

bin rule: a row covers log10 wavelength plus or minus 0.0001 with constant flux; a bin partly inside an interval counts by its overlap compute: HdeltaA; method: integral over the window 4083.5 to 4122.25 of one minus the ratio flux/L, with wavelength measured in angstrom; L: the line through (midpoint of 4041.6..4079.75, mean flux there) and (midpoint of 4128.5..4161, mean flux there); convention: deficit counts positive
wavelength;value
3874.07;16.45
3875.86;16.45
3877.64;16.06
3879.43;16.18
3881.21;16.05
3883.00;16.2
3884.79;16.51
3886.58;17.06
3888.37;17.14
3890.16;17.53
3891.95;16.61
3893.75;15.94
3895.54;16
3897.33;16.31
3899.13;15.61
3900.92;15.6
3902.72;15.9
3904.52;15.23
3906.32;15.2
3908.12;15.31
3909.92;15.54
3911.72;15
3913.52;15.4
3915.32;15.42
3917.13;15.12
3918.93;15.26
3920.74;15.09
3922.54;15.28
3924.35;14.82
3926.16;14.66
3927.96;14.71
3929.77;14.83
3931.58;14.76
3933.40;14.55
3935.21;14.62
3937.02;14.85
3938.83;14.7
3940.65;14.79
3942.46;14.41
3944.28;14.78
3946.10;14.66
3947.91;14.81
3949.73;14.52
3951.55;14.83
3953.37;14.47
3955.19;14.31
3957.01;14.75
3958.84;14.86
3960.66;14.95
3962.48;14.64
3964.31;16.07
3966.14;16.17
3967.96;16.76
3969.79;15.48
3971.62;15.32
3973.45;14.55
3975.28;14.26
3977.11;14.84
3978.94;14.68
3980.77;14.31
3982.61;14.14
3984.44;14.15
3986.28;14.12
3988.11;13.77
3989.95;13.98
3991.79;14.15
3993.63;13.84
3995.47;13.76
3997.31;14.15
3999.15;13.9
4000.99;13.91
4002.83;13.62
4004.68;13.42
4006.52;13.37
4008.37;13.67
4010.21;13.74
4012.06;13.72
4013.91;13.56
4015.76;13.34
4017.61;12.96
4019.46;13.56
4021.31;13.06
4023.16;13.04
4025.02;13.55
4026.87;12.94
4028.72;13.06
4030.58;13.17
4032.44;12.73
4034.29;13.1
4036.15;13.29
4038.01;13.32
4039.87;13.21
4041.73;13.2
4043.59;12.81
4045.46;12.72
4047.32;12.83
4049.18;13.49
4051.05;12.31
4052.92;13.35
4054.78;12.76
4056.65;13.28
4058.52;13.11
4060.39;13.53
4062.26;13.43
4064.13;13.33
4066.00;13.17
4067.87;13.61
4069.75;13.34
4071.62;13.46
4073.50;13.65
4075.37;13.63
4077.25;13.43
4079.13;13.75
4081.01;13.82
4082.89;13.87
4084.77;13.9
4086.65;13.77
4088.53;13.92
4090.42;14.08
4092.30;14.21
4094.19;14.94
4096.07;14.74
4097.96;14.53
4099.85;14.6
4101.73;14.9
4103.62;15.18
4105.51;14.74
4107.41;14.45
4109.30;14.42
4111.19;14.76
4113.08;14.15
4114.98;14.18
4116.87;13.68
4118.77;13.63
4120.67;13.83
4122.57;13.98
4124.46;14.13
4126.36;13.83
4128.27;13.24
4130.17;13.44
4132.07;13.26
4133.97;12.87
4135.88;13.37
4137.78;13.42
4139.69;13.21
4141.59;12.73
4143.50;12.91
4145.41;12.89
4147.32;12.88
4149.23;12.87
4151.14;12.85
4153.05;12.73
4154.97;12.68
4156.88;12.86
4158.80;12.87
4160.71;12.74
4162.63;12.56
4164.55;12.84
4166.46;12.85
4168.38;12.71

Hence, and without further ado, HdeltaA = -3.6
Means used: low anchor 13.2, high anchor 13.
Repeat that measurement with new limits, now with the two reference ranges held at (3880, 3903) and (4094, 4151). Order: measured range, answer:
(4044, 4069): 2.4 angstrom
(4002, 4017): 1.5 angstrom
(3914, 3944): 2.0 angstrom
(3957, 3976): 0.3 angstrom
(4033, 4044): 1.2 angstrom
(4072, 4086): 0.6 angstrom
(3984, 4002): 1.5 angstrom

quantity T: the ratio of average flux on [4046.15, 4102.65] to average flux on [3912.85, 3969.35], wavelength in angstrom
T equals 0.91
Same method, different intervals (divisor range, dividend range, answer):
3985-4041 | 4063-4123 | 1.04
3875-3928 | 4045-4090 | 0.85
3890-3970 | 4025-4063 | 0.86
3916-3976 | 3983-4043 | 0.90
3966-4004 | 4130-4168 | 0.90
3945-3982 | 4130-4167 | 0.86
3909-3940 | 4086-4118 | 0.96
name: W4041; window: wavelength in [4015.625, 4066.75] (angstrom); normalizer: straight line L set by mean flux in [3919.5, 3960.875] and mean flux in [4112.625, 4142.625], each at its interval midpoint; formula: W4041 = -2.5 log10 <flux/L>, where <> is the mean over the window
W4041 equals 0.08 mag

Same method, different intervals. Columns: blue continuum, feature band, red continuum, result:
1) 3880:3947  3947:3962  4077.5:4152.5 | 0.03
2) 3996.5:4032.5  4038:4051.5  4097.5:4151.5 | 0.04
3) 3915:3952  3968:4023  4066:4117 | 0.04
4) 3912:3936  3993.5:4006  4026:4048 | -0.01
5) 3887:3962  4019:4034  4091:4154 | 0.11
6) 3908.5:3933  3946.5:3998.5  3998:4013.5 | -0.03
